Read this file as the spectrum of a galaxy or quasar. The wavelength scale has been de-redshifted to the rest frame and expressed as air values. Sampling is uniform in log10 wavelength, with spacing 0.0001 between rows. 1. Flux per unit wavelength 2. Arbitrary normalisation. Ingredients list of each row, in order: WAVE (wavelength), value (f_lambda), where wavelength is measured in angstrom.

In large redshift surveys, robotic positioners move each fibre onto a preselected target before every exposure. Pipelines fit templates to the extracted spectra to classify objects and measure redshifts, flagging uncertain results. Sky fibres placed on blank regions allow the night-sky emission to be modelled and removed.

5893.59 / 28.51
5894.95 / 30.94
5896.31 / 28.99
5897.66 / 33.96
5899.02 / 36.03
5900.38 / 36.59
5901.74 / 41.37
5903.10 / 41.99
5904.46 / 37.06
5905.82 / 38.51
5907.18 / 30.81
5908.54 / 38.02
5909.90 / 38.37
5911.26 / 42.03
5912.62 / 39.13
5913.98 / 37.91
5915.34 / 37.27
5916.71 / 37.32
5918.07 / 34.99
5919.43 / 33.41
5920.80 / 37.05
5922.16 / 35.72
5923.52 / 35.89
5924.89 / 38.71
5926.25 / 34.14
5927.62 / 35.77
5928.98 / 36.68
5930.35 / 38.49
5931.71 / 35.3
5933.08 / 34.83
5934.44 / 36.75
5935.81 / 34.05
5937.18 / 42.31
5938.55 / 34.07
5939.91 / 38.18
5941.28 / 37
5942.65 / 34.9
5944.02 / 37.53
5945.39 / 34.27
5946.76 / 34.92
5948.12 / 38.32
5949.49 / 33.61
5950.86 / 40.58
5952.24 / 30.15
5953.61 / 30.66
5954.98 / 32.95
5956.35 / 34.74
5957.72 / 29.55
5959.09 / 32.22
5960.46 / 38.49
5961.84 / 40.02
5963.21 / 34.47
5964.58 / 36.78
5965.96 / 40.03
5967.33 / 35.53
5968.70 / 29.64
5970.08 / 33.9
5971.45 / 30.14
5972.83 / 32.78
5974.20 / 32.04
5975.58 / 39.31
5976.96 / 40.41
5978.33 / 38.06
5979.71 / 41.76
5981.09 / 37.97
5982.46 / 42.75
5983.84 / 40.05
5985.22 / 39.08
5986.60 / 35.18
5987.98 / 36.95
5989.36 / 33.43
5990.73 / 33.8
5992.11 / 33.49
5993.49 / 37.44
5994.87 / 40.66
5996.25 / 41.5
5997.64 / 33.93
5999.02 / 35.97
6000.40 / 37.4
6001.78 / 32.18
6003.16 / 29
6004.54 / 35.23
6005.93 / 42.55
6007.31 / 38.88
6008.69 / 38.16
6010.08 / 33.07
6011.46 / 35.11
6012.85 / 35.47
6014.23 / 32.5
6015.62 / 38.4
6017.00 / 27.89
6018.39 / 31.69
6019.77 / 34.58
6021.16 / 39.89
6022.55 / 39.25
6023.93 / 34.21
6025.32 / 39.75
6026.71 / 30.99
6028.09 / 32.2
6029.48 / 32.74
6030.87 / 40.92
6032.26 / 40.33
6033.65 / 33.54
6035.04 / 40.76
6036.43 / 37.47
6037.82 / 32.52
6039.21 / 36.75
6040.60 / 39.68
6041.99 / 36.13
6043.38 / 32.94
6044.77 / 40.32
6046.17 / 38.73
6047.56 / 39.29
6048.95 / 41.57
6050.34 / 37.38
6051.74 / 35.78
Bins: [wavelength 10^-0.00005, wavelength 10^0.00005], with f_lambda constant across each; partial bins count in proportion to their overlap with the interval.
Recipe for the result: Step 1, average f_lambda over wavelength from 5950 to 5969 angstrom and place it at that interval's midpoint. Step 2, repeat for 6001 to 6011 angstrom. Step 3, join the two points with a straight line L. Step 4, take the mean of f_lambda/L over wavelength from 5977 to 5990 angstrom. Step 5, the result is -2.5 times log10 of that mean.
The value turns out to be -0.10 mag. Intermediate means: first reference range 34.8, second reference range 35.6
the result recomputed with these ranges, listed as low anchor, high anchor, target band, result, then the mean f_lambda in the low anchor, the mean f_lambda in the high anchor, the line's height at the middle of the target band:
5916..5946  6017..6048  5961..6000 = -0.01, 36.2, 36.4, 36.3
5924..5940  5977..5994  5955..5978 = 0.07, 36.5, 37.6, 37.2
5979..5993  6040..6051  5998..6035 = 0.07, 37.4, 38.3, 37.9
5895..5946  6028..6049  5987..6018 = 0.04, 36.6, 37.2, 37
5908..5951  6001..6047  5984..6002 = -0.01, 36.7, 35.9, 36.2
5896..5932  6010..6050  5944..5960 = 0.08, 36.8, 36.2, 36.6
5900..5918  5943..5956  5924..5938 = -0.01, 38.1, 34.8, 36.3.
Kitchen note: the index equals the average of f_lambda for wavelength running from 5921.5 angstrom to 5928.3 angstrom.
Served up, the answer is 36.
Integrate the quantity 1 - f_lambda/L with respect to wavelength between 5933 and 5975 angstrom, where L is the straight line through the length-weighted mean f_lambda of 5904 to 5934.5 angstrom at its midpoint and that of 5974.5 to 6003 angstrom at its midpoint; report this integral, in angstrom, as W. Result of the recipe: 2.26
